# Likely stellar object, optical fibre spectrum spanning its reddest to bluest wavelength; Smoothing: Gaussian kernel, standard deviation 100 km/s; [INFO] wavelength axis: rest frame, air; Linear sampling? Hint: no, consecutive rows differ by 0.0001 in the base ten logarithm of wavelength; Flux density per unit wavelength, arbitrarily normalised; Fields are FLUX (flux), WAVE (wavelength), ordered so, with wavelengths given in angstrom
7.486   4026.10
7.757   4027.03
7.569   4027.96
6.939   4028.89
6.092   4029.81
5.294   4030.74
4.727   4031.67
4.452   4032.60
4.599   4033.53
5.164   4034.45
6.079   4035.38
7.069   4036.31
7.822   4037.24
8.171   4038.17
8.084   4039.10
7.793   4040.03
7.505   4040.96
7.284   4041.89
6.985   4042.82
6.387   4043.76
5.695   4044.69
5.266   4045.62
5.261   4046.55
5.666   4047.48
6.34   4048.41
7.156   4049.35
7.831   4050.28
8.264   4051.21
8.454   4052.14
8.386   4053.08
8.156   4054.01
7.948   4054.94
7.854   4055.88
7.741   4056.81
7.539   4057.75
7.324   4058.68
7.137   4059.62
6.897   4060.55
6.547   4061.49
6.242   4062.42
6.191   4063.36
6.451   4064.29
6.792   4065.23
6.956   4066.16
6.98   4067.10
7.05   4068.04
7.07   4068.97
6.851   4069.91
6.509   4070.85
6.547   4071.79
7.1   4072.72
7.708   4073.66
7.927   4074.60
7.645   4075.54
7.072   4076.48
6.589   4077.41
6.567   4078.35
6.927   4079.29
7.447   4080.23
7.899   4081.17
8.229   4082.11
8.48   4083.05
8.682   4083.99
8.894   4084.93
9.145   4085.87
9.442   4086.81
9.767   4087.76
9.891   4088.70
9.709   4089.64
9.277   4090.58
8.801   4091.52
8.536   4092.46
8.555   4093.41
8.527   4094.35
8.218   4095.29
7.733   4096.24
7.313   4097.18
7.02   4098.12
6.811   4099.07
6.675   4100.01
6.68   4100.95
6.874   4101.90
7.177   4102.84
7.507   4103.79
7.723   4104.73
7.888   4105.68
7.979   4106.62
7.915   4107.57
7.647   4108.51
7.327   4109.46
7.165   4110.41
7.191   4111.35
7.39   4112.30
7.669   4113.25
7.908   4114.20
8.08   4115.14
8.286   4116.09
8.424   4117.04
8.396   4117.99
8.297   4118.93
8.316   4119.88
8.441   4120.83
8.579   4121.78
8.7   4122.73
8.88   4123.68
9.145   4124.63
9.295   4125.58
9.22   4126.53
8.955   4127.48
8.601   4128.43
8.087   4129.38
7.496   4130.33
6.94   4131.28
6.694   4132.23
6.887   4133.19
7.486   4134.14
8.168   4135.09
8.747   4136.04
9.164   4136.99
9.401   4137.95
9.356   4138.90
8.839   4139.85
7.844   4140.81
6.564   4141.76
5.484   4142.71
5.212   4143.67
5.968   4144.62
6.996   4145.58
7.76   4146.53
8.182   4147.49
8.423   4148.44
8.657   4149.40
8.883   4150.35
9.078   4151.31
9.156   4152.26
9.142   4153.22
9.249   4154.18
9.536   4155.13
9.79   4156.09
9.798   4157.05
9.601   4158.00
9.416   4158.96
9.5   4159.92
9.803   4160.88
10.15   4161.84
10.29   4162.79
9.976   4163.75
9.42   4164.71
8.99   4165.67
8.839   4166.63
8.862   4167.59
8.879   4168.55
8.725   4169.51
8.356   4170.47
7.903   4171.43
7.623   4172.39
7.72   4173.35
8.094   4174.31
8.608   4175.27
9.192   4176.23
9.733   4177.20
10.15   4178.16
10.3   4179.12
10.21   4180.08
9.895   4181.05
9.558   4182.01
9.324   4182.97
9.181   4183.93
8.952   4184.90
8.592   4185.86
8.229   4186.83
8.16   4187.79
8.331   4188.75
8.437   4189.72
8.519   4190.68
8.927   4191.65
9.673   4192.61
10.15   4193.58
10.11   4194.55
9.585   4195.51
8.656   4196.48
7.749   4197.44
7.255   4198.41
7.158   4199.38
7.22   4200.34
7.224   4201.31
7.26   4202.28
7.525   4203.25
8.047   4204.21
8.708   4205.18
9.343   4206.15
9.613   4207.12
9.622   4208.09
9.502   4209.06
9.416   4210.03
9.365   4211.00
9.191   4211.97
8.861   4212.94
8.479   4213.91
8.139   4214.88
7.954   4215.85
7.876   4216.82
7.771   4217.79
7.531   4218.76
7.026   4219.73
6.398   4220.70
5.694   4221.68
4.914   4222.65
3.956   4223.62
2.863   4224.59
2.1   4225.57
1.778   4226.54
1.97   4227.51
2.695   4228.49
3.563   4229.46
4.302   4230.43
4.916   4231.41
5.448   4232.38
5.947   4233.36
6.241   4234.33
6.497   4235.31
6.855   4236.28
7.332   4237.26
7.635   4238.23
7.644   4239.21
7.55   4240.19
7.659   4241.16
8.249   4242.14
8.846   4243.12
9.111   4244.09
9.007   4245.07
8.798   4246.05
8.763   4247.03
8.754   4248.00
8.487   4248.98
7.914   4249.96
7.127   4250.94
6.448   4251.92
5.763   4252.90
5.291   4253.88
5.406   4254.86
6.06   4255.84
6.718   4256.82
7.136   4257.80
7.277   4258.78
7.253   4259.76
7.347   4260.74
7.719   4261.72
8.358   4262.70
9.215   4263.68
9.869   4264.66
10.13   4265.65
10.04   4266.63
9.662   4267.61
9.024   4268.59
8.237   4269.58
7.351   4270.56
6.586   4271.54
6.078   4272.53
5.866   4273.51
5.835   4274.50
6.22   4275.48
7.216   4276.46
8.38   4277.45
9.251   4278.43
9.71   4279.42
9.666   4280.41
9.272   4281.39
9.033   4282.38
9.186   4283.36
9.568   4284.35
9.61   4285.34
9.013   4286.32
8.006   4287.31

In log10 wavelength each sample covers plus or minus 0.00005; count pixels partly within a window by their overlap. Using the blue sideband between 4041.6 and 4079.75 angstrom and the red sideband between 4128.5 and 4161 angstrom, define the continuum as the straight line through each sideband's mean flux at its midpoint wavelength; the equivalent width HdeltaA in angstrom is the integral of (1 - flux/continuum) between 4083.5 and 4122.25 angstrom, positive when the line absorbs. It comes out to -2.4 angstrom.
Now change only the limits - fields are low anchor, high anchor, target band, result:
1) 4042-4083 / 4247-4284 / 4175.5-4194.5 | -4.3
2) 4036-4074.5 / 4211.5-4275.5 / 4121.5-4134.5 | -2.2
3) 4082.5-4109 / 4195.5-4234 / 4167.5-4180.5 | -2.9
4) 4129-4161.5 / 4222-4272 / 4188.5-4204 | -1.6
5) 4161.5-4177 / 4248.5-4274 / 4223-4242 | 6.6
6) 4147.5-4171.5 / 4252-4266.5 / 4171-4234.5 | 6.4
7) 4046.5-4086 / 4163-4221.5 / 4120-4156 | -0.6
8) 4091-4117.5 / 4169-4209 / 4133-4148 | 0.9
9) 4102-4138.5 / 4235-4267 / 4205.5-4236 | 5.5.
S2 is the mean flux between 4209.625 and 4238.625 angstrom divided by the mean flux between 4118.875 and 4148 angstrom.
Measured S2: 0.8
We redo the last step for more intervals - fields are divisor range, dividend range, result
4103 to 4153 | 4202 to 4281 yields 0.91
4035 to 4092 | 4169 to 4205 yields 1.16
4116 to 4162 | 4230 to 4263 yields 0.85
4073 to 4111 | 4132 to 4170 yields 1.08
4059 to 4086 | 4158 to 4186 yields 1.27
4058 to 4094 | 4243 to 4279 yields 1.01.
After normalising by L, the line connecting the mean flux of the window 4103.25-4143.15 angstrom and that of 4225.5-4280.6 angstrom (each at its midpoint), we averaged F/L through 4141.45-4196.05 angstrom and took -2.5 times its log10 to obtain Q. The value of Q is -0.148 mag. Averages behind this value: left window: 8.05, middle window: 8.85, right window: 7.12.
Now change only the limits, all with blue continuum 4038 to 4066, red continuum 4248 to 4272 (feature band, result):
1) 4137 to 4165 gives -0.17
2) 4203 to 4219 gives -0.15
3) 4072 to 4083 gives -0.03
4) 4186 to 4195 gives -0.19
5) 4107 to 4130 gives -0.13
